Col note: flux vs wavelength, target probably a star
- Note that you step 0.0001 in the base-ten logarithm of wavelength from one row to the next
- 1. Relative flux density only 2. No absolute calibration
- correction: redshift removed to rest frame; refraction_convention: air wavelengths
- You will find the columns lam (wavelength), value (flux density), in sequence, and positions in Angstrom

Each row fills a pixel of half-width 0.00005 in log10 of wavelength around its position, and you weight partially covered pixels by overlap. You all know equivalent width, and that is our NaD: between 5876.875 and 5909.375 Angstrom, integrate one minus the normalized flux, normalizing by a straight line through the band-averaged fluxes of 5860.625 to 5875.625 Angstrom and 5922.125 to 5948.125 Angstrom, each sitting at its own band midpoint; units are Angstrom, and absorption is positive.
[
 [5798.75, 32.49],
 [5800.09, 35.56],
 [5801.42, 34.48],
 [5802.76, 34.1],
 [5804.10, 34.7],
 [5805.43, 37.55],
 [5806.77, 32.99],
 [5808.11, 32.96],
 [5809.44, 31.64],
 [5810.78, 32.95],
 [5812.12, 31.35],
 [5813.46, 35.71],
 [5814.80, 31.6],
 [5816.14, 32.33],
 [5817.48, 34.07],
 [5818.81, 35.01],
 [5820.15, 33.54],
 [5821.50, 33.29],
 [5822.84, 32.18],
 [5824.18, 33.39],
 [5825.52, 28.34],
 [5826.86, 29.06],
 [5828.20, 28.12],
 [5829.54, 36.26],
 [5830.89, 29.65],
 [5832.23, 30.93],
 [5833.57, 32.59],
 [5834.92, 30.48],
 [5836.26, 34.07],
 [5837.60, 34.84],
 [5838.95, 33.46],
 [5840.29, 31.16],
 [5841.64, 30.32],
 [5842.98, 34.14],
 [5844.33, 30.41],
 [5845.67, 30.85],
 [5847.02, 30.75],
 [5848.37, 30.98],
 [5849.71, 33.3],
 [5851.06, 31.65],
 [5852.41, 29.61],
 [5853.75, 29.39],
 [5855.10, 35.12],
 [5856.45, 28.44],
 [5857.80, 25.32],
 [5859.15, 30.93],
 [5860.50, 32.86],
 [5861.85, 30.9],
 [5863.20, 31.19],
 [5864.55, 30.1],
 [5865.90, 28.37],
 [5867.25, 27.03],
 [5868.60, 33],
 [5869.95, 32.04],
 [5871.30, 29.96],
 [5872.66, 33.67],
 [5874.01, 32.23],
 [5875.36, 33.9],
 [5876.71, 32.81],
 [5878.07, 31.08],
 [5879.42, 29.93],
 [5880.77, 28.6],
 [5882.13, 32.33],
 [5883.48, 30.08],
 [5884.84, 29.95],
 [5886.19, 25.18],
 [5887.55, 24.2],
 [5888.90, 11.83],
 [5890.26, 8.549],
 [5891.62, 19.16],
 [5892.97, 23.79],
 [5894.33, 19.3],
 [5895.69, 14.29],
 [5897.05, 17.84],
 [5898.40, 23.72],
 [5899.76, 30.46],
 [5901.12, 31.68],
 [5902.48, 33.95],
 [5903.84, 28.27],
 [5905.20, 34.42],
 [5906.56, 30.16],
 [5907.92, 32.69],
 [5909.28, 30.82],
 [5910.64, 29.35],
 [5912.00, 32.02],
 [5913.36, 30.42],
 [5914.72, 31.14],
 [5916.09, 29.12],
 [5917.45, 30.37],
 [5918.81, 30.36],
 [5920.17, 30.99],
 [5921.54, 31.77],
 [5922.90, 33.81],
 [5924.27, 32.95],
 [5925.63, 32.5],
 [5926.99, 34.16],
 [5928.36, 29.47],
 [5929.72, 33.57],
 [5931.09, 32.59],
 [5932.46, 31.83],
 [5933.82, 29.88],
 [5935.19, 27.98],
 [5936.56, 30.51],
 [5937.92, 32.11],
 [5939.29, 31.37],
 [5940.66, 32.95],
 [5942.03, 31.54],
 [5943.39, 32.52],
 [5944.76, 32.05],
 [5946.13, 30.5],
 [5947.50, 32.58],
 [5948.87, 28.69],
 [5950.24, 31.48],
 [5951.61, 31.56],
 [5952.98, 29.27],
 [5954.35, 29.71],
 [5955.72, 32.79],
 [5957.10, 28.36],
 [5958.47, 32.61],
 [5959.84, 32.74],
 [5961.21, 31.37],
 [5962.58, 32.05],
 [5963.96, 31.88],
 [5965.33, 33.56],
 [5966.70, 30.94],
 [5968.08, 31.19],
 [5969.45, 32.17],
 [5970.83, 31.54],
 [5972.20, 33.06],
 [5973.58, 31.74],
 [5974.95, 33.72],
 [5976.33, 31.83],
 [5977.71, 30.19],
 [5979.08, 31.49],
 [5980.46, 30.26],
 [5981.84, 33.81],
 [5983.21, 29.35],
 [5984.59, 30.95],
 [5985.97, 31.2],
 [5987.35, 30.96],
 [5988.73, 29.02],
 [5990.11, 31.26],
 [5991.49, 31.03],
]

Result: 5.6 Angstrom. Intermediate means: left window 31.1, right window 31.8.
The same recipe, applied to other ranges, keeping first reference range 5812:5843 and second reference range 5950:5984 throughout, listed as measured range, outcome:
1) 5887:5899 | 5.3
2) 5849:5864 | 0.6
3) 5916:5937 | 0.2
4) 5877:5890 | 2.2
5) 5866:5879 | 0.2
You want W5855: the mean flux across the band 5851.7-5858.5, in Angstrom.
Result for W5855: 29.6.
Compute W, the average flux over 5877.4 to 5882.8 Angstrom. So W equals 30.5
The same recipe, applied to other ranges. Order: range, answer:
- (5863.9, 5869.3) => 29.7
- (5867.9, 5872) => 31.6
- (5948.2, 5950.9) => 30.1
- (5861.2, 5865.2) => 30.7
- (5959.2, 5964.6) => 32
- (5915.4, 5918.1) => 29.7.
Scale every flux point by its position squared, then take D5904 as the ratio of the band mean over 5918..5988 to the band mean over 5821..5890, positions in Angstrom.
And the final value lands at 1.07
